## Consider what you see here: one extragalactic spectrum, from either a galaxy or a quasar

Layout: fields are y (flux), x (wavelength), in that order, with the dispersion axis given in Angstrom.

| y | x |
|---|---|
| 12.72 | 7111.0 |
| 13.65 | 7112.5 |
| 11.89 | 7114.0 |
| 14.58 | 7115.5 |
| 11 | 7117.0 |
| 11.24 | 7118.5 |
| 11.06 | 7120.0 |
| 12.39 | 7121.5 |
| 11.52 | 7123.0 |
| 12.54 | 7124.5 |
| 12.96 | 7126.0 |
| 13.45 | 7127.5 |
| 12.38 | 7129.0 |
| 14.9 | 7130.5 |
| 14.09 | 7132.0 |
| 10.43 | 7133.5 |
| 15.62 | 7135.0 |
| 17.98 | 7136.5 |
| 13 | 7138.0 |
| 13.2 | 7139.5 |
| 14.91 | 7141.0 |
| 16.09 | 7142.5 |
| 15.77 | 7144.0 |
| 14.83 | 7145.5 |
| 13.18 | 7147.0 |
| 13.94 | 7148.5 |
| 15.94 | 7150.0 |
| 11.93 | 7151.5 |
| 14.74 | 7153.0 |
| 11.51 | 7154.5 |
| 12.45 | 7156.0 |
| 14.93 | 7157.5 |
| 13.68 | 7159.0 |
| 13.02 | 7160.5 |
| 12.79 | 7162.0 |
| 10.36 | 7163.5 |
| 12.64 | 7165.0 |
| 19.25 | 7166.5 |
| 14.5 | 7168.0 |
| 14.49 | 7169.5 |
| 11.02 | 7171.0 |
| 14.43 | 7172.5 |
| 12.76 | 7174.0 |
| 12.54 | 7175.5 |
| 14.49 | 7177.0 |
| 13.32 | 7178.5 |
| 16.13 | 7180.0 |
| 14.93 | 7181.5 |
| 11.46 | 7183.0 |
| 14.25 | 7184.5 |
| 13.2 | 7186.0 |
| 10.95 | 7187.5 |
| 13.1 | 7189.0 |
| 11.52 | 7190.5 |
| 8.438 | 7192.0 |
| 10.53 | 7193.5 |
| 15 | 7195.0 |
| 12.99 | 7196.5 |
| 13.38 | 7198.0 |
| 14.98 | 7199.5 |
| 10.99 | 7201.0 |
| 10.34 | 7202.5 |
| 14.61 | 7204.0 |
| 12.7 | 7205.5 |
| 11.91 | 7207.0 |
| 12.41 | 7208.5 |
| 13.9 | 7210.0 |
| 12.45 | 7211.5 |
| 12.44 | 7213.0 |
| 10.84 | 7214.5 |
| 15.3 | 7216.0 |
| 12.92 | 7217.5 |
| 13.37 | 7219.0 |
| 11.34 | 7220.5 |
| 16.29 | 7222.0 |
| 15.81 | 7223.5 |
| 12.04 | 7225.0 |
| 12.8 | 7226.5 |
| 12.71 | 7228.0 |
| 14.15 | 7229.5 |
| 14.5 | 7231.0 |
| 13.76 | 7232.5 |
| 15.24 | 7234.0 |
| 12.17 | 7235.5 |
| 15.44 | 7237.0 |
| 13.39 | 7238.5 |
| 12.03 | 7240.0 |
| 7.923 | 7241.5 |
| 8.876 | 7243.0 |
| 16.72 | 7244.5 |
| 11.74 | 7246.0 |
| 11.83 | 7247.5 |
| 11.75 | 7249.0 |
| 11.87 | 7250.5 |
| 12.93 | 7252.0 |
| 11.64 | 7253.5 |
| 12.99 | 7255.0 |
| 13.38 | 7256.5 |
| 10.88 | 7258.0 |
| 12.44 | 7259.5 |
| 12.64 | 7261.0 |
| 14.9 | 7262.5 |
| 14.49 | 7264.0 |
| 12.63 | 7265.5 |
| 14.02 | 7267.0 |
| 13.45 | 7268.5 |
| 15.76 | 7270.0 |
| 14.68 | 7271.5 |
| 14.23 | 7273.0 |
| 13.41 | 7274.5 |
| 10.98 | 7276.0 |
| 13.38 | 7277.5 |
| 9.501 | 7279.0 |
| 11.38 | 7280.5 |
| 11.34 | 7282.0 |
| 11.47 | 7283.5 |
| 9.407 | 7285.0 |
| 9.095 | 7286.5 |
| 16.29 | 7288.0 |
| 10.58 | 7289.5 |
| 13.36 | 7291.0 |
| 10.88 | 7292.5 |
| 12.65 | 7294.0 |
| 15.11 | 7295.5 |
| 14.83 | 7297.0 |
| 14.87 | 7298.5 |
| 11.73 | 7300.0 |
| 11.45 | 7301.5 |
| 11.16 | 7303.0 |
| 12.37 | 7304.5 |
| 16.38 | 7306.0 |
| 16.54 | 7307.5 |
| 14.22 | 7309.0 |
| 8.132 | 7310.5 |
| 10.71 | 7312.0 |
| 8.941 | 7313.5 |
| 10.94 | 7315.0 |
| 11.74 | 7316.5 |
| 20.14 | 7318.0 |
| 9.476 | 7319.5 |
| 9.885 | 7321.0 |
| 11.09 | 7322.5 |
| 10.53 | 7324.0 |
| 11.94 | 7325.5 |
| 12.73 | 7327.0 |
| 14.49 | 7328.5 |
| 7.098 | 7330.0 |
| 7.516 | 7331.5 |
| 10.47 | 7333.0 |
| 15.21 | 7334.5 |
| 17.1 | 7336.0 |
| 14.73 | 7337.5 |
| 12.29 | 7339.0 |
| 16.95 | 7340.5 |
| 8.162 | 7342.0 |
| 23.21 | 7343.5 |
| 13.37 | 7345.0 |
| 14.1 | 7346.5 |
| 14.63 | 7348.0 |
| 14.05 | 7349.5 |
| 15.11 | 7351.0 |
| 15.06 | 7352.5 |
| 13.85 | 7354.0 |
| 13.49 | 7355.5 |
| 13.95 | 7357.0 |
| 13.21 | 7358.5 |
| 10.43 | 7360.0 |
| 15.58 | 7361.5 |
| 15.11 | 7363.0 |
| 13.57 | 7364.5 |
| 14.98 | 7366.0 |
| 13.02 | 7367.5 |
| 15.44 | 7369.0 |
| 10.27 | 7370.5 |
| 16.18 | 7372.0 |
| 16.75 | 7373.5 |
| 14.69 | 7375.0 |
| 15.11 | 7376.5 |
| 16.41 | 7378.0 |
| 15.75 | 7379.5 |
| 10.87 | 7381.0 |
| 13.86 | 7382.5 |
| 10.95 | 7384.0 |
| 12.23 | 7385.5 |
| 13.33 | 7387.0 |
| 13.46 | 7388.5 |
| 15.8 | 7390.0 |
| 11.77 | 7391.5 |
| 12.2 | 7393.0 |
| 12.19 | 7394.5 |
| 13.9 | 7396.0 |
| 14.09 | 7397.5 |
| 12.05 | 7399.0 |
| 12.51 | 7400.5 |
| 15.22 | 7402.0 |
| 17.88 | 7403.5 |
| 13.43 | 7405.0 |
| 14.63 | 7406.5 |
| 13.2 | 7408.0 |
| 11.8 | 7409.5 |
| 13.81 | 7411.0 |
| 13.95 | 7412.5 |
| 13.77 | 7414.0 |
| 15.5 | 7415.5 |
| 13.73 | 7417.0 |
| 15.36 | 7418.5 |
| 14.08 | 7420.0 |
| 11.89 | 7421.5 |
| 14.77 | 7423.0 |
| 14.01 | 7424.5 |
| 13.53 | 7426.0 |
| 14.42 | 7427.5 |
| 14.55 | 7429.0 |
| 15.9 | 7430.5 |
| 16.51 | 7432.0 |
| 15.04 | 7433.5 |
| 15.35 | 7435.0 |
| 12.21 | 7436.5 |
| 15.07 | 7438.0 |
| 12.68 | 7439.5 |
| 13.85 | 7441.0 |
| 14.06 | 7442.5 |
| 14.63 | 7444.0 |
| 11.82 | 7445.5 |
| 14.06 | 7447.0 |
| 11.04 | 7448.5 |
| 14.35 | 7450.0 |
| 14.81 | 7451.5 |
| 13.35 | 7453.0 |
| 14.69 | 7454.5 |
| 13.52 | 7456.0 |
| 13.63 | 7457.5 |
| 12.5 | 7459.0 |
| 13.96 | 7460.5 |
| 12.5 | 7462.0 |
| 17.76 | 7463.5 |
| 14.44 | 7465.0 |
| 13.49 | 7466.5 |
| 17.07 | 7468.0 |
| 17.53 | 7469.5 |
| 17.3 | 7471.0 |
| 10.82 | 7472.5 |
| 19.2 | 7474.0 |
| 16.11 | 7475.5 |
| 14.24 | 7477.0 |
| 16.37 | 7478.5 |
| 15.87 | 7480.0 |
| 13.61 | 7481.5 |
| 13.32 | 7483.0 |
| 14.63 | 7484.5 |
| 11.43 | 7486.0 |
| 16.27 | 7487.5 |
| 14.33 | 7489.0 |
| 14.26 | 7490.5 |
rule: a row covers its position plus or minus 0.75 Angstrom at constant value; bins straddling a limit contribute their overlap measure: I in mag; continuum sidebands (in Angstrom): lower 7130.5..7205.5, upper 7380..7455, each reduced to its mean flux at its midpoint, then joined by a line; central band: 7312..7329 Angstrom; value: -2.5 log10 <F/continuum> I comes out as 0.15 mag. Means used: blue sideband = 13.5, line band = 11.9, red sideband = 13.8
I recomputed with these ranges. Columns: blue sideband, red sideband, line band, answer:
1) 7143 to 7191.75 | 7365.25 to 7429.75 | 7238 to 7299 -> 0.09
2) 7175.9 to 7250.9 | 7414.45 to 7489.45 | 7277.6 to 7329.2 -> 0.11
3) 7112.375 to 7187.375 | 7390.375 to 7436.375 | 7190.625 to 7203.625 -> 0.13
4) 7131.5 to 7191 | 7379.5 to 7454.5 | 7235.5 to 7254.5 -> 0.13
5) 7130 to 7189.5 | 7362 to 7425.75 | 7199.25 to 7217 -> 0.09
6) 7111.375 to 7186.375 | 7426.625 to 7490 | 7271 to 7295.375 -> 0.16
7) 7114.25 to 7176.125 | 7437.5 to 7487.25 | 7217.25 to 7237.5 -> 0.00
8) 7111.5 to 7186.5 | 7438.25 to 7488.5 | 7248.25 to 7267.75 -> 0.08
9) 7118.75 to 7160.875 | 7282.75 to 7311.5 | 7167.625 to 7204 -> 0.03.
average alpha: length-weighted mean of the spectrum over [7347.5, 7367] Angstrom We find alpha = 14.1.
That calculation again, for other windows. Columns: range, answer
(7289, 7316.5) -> 12.5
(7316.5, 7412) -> 13.6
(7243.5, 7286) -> 12.7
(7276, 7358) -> 12.7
